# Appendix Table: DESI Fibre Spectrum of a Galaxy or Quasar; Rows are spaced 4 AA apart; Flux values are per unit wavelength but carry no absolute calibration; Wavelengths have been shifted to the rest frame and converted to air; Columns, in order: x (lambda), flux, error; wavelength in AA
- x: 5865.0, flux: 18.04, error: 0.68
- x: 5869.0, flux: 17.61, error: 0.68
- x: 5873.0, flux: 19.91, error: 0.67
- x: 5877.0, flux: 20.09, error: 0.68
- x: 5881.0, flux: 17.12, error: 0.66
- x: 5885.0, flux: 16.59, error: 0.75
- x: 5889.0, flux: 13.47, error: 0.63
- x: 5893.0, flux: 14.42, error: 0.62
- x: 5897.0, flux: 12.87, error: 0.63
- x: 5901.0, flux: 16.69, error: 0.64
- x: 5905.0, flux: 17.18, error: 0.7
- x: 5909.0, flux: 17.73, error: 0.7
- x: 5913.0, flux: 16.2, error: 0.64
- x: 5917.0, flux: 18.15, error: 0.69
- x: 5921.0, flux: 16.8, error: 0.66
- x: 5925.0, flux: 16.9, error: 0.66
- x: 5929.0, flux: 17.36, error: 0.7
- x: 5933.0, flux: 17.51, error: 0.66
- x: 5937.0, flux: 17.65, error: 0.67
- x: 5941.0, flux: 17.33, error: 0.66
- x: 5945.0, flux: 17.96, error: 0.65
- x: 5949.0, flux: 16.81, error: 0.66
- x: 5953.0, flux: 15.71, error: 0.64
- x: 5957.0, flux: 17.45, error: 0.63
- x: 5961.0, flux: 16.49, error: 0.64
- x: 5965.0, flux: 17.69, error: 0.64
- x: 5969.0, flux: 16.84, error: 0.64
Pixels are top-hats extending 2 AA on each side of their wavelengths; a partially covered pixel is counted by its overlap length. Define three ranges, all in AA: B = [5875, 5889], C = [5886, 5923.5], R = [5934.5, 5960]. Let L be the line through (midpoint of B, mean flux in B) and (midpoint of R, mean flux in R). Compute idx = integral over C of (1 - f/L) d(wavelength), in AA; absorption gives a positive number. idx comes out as 2.7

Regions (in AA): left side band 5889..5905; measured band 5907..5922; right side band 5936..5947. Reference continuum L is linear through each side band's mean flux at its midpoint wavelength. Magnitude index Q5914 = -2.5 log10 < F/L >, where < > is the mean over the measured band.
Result -0.086 mag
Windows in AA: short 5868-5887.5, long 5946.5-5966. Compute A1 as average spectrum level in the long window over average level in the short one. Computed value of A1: 0.93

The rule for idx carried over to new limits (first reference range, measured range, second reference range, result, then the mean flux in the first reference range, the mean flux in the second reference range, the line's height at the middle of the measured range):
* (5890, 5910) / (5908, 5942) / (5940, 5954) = -1.97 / 15.6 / 17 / 16.3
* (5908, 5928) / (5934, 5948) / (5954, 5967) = -0.38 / 17.1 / 17.1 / 17.1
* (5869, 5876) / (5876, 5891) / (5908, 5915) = 1.64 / 19.3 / 16.9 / 18.6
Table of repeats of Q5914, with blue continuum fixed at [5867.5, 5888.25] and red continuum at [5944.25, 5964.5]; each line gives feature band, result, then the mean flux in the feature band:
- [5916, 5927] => 0.01 mag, 17.2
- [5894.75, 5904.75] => 0.16 mag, 15.2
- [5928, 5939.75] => -0.02 mag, 17.5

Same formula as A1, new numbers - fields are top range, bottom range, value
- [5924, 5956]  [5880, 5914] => 1.09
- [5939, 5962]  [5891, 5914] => 1.07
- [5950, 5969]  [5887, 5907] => 1.13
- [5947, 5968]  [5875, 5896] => 1.04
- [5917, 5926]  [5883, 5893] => 1.15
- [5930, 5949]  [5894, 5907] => 1.13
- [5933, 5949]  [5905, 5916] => 1.02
